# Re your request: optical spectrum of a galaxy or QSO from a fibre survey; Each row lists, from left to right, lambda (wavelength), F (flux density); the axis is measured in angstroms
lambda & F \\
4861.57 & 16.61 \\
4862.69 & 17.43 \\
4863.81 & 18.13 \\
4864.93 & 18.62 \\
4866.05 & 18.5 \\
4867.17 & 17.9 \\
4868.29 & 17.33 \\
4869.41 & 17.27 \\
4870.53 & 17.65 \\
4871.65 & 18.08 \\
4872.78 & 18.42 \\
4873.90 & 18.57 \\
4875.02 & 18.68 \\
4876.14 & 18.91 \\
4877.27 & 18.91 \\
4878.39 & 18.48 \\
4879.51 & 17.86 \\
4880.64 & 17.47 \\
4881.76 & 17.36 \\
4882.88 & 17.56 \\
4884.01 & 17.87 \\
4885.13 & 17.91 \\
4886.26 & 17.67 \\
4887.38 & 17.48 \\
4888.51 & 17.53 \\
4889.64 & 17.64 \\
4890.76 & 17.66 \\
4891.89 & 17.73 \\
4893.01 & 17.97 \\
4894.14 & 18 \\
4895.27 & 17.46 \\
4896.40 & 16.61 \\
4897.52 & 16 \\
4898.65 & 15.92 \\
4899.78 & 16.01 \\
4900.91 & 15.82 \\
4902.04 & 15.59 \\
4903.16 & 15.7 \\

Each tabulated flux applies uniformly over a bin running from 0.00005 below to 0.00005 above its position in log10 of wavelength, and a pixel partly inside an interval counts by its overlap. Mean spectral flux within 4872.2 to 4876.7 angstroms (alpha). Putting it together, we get 18.6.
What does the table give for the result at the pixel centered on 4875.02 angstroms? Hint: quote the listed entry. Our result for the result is 18.68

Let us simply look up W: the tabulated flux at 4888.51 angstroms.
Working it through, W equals 17.53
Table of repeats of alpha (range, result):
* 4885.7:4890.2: 17.6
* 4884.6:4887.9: 17.7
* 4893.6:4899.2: 16.8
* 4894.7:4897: 17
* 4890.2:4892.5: 17.7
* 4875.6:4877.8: 18.8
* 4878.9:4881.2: 17.7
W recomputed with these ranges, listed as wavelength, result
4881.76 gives 17.36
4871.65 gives 18.08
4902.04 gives 15.59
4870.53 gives 17.65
